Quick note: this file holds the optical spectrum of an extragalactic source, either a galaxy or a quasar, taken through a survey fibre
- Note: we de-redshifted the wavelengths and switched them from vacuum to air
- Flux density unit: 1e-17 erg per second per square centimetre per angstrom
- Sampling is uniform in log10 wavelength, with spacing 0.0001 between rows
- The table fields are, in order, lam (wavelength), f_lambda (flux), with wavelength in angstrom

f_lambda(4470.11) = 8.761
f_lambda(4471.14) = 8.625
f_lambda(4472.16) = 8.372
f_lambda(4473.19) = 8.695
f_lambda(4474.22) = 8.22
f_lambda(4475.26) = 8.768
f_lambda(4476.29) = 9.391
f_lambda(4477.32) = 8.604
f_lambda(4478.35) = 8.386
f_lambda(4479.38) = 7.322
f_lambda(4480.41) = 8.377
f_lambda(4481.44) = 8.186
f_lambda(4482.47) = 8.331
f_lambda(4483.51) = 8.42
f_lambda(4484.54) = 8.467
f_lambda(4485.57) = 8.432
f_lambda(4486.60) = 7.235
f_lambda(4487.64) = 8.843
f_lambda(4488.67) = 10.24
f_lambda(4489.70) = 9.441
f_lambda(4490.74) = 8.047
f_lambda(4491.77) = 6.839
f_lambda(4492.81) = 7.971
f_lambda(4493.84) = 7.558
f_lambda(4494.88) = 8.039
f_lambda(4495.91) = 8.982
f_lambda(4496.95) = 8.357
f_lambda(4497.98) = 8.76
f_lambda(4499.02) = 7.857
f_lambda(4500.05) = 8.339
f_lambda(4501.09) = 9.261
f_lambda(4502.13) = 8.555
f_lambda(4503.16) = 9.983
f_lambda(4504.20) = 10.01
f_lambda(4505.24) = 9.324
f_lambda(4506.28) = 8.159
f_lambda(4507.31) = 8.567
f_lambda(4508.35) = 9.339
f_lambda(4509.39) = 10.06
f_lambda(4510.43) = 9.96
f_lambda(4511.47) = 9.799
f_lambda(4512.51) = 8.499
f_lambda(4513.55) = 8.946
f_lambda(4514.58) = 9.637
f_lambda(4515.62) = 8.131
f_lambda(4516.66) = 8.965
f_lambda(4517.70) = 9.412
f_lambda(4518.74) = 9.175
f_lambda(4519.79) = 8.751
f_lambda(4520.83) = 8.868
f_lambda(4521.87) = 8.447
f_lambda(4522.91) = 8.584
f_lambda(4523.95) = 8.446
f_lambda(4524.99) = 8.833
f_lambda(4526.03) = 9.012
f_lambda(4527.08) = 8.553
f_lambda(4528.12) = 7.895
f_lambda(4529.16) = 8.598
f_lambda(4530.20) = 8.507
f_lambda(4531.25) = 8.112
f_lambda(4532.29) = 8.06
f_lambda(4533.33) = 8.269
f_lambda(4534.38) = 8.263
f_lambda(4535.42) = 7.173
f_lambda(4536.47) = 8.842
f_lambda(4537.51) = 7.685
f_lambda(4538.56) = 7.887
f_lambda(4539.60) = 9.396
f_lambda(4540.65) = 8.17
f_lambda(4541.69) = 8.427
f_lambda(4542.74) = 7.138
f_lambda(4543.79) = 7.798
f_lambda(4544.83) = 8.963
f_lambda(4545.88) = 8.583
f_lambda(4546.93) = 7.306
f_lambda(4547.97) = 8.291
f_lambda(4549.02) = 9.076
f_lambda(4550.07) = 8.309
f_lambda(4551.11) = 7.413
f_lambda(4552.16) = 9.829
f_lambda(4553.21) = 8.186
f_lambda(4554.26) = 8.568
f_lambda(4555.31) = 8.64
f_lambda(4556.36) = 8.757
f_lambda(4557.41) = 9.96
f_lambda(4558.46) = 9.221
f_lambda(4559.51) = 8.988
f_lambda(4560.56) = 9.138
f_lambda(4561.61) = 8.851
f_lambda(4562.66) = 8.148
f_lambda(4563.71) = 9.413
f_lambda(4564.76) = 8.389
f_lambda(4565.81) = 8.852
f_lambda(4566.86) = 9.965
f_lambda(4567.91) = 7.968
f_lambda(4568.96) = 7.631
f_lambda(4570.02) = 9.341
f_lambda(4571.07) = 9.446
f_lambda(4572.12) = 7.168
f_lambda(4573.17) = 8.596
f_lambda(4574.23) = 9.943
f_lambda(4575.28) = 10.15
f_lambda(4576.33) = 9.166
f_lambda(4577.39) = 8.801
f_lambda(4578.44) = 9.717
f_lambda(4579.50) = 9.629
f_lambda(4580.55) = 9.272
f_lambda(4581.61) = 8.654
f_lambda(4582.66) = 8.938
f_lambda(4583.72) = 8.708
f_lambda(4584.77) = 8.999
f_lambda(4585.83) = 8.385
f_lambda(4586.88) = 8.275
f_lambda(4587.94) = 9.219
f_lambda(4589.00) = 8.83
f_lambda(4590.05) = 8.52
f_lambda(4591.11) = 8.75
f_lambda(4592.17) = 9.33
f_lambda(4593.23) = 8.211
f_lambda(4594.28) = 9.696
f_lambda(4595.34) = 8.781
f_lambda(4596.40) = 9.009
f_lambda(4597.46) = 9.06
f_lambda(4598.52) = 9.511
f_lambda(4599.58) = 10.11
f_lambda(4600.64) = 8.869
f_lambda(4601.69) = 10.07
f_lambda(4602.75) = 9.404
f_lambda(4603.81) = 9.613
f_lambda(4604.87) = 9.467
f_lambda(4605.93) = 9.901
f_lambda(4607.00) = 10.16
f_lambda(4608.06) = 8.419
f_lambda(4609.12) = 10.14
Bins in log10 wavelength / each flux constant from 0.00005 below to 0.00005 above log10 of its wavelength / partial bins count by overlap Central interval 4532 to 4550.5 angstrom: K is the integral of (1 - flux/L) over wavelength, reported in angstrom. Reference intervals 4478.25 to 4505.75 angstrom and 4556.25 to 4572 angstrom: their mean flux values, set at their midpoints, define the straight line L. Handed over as 1.2 angstrom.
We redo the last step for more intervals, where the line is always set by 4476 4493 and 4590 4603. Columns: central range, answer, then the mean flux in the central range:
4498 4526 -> -1.3 angstrom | 8.99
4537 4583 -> 1.1 angstrom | 8.72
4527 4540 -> 0.8 angstrom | 8.23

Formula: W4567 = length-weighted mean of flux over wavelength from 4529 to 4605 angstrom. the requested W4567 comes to 8.77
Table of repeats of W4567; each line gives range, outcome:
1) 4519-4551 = 8.34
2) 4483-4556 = 8.58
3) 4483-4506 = 8.58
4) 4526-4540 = 8.27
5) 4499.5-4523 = 9.08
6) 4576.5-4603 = 9.07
